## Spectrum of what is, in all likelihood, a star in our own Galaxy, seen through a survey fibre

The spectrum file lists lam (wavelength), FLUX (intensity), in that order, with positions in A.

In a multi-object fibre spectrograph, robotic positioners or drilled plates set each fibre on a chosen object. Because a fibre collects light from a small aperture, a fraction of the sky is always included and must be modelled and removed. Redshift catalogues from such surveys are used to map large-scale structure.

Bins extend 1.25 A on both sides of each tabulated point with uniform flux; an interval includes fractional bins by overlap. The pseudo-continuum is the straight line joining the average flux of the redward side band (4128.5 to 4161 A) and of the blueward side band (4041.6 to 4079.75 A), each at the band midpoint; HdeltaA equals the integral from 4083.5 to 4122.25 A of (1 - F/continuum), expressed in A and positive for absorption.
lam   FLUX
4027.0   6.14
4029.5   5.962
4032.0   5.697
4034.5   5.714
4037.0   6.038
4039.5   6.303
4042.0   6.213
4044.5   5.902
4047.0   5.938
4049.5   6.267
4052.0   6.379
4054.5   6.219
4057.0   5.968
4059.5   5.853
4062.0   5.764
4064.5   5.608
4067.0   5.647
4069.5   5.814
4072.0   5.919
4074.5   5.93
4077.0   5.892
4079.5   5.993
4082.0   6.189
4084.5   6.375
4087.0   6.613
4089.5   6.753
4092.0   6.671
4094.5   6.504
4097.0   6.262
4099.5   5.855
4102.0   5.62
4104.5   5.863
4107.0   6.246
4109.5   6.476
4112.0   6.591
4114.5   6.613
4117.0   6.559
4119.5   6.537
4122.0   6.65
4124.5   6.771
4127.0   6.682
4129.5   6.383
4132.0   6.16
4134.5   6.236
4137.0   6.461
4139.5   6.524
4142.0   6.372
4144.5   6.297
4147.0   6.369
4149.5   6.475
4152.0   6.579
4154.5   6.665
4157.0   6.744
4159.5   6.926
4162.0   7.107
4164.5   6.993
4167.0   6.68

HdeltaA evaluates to -1.0 A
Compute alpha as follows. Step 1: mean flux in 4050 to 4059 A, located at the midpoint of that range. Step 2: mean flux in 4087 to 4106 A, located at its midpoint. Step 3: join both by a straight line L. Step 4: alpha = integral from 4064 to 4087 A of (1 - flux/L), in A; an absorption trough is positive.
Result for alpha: 0.85 A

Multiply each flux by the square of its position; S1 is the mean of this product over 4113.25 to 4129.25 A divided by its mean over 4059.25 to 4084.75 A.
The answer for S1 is 1.2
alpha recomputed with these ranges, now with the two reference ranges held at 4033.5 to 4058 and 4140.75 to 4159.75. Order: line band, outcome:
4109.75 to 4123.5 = -0.4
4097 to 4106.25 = 0.7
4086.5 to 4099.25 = -0.4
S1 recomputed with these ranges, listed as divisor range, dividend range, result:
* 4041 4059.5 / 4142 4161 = 1.13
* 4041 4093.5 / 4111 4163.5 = 1.11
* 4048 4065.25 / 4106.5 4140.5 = 1.12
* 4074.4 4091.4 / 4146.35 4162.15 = 1.10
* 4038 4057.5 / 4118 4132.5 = 1.11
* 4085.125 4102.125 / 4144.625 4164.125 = 1.08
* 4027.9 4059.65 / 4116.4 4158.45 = 1.13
